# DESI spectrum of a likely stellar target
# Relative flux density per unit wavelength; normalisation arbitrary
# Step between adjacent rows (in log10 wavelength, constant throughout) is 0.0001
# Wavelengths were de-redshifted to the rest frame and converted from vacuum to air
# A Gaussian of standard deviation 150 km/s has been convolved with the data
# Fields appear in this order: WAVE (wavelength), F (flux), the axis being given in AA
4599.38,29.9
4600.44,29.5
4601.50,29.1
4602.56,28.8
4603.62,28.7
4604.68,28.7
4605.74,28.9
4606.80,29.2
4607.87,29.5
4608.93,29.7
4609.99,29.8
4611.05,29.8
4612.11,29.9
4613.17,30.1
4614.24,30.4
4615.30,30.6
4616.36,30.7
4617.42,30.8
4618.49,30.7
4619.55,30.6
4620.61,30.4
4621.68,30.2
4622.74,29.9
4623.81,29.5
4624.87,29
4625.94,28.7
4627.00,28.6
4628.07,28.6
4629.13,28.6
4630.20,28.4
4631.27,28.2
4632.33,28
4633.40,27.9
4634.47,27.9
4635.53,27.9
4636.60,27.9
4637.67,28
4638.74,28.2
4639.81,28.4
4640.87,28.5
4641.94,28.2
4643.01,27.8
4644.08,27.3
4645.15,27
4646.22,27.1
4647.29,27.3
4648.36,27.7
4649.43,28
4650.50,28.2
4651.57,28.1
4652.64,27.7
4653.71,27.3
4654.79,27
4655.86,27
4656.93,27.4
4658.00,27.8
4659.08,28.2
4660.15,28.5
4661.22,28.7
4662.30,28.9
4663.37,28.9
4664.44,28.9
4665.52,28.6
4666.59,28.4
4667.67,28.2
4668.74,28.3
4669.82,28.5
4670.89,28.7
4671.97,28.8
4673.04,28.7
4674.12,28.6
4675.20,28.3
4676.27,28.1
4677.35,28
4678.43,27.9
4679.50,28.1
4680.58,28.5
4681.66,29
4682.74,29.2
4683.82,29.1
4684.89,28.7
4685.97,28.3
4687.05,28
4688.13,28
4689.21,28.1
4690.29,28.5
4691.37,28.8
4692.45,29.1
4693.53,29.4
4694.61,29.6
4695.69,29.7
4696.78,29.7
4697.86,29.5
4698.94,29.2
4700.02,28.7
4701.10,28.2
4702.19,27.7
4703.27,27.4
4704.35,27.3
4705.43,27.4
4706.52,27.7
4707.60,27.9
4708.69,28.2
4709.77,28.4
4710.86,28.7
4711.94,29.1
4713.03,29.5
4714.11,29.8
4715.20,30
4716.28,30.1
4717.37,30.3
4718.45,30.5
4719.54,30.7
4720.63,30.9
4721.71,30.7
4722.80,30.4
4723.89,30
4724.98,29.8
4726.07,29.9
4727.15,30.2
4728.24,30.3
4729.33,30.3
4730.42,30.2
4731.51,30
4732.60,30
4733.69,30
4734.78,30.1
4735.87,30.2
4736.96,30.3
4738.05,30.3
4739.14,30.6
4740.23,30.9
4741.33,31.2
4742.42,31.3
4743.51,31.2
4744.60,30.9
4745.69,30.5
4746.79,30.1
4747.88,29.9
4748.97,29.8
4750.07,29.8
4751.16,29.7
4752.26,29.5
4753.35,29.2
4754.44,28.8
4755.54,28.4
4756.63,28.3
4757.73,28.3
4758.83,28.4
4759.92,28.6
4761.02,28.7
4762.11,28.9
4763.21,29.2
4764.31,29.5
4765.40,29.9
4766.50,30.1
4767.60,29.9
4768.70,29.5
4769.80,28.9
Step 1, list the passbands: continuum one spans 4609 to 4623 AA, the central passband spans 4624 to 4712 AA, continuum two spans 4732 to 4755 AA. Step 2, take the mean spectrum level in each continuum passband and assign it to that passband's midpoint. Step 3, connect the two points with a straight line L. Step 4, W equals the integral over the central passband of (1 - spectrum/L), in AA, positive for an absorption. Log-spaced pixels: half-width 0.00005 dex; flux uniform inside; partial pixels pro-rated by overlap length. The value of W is 5.7 AA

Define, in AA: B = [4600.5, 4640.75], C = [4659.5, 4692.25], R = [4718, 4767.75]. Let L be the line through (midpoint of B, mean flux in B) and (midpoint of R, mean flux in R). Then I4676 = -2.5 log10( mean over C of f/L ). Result 0.04 mag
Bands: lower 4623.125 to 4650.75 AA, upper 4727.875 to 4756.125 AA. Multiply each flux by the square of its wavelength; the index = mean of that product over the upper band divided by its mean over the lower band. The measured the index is 1.12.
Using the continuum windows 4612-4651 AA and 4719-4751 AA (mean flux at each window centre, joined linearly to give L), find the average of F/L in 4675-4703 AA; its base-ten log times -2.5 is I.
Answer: 0.04 mag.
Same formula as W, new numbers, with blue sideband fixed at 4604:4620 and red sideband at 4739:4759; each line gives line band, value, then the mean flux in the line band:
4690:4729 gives 0.8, 29.3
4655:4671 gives 0.9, 28.3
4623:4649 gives 1.6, 28.1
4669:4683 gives 0.7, 28.5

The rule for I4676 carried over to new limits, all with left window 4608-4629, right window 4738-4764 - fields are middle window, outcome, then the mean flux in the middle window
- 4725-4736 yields -0.01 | 30.1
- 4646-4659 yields 0.09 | 27.6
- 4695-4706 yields 0.05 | 28.5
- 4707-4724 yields 0.00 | 29.7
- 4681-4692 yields 0.04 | 28.6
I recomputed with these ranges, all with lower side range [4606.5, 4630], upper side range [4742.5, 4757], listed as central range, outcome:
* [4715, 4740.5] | -0.02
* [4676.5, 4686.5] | 0.05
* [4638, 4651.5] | 0.07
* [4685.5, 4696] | 0.04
